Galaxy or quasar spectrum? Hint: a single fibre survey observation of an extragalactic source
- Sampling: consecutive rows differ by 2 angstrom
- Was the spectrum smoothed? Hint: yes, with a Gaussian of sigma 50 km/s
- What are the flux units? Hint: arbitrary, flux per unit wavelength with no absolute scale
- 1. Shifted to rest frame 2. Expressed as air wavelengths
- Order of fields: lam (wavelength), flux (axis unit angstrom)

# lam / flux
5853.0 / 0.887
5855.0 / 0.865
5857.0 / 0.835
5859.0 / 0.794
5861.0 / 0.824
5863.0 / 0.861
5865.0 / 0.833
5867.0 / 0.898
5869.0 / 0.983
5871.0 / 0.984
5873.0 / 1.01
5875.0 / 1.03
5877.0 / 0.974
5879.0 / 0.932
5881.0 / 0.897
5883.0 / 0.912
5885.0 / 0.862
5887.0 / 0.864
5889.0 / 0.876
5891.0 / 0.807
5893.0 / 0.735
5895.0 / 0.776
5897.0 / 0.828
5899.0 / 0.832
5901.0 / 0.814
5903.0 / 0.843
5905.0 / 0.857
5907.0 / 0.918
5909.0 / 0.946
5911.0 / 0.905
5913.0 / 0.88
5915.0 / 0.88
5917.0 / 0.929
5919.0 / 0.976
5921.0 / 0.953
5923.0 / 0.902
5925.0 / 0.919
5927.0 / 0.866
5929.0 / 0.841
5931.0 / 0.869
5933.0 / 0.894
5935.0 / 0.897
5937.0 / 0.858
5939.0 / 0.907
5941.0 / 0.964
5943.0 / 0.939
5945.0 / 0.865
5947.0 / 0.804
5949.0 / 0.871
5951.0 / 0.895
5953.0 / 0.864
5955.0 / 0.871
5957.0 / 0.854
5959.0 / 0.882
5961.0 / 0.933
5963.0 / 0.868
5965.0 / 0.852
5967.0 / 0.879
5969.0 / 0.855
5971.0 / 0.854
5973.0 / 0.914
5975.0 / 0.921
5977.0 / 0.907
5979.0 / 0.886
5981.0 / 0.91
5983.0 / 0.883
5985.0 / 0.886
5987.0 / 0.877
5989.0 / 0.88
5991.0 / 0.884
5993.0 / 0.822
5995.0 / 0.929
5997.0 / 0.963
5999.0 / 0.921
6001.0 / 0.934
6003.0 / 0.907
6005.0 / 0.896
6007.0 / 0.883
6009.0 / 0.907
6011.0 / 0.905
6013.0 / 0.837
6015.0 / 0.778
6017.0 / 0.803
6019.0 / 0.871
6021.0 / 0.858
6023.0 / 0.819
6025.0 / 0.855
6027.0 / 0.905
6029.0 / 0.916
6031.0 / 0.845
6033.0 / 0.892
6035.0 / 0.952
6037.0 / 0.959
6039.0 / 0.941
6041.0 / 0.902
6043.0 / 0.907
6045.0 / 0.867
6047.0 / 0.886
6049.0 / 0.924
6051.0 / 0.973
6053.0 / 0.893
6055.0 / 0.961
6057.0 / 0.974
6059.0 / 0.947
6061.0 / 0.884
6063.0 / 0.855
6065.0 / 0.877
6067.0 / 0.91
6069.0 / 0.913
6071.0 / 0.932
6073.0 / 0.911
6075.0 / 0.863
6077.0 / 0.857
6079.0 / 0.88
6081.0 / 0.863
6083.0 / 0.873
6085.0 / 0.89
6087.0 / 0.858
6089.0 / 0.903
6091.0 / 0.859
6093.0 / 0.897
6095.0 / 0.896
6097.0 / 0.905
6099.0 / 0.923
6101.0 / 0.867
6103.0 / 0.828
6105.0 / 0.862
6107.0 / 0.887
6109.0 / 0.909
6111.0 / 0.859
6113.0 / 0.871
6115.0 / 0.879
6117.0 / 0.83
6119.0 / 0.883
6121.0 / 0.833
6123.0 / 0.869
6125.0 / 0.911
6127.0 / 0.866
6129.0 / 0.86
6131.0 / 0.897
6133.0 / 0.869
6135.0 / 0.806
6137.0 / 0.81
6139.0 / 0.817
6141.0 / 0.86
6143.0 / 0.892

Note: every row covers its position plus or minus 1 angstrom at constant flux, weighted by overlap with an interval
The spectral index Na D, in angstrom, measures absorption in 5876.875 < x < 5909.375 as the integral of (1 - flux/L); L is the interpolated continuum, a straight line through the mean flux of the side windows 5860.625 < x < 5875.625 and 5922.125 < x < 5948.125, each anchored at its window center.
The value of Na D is 2.0 angstrom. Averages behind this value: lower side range 0.93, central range 0.859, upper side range 0.886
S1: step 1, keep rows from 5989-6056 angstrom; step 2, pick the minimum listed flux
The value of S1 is 0.778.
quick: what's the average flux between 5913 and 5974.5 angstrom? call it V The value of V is 0.889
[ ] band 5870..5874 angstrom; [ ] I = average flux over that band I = 0.997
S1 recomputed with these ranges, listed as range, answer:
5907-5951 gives 0.804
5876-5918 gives 0.735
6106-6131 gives 0.83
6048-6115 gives 0.828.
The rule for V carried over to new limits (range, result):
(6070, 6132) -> 0.878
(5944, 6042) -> 0.884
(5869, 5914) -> 0.888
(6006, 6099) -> 0.891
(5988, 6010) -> 0.902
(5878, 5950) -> 0.878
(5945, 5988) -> 0.879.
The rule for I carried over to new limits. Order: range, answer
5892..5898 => 0.78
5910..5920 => 0.914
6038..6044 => 0.917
